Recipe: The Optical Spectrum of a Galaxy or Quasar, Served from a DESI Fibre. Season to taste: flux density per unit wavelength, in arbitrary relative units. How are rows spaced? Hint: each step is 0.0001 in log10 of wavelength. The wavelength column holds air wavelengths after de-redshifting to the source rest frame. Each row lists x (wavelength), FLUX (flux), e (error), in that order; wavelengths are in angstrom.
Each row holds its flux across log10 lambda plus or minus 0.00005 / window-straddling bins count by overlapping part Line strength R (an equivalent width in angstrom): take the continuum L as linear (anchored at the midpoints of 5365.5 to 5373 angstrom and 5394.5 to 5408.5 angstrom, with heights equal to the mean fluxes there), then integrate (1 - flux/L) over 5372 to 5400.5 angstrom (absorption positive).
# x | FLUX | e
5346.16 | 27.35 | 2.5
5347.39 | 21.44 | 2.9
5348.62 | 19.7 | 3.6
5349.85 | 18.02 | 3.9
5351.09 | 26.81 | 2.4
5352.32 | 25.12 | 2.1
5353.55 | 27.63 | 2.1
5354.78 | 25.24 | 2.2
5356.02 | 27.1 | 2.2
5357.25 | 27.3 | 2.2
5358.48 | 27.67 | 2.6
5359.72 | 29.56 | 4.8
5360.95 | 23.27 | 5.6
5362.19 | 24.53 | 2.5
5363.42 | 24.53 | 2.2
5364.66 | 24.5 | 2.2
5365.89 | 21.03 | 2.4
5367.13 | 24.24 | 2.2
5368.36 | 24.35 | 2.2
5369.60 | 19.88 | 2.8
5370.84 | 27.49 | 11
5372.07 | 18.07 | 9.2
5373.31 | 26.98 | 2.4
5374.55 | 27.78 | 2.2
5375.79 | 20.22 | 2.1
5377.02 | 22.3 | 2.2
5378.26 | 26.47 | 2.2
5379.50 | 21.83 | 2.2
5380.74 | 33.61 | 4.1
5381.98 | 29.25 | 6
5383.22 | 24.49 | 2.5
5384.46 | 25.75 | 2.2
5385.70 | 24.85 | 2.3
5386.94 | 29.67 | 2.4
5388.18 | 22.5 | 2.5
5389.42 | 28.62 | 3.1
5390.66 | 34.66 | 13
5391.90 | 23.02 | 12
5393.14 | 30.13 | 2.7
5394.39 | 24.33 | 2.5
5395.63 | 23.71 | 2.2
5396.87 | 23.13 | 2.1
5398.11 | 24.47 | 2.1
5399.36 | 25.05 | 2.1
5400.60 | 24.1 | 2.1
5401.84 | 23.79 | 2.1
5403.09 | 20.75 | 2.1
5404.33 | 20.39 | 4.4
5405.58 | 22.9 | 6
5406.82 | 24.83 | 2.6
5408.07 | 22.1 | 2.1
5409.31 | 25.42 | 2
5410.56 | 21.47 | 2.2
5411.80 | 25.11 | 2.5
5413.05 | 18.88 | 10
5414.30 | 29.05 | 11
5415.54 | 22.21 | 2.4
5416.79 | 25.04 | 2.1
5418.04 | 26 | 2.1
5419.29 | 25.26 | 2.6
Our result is -3.5 angstrom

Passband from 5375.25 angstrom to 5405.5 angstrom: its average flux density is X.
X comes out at 25.3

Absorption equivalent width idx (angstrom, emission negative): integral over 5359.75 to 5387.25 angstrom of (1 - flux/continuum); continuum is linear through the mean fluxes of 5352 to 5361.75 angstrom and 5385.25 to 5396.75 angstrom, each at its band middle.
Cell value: 1.9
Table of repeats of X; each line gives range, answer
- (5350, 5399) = 25.5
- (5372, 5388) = 25.6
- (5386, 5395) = 27.5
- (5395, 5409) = 23.3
